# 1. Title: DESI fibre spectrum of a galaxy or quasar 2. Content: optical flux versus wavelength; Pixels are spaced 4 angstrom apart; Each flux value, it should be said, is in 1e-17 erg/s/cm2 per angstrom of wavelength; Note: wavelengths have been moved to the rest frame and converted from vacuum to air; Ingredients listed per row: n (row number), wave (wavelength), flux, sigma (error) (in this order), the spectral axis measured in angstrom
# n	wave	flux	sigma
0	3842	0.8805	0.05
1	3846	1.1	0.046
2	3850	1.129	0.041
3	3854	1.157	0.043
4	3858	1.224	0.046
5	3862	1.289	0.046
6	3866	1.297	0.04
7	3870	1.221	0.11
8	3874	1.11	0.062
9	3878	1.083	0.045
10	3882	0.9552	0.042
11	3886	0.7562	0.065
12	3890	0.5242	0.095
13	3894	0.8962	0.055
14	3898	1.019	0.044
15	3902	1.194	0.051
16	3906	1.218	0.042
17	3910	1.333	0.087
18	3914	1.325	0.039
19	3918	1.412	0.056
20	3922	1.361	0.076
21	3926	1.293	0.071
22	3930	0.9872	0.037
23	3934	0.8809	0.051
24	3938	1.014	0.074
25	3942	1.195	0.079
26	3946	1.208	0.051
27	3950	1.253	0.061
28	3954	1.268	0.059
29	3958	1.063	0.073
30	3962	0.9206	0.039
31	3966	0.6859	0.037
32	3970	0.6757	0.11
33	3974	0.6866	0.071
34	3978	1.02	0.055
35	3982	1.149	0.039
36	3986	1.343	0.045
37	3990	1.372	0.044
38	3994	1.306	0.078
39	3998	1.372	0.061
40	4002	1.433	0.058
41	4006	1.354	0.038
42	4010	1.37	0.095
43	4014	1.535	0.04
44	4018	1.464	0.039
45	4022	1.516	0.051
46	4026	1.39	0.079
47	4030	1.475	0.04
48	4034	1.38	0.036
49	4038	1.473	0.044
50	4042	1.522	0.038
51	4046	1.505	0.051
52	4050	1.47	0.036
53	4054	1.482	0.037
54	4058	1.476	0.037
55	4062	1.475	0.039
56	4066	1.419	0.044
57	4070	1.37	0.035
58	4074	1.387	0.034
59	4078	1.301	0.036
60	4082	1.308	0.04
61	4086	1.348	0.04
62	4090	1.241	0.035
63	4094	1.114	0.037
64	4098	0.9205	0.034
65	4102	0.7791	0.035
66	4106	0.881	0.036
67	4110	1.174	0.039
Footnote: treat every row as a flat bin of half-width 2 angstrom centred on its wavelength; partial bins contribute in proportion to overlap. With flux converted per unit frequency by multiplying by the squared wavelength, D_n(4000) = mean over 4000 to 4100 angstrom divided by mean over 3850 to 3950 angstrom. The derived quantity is 1.33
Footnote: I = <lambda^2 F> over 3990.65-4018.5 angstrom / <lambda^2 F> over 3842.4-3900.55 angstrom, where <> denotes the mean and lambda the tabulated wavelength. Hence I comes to 1.4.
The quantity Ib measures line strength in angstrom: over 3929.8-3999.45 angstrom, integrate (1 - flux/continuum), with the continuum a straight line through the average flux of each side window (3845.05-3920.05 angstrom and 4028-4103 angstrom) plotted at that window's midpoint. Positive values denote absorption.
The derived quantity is 8.21 angstrom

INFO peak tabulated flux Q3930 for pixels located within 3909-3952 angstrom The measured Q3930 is 1.412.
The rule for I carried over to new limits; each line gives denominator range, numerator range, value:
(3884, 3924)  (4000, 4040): 1.38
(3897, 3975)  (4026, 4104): 1.29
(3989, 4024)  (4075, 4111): 0.83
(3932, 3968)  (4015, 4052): 1.45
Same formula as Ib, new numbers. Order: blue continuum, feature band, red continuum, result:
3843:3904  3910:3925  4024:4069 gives -2.5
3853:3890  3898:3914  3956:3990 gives -2.8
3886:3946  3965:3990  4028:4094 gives 5.4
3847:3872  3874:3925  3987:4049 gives 7.1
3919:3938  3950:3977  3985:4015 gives 7.2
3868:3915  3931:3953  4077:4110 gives -1.0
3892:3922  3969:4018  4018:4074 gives 4.6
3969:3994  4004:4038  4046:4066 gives -4.0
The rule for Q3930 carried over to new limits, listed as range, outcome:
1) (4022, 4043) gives 1.522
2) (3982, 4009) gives 1.433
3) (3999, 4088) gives 1.535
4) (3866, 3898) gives 1.297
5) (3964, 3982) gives 1.149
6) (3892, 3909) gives 1.218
